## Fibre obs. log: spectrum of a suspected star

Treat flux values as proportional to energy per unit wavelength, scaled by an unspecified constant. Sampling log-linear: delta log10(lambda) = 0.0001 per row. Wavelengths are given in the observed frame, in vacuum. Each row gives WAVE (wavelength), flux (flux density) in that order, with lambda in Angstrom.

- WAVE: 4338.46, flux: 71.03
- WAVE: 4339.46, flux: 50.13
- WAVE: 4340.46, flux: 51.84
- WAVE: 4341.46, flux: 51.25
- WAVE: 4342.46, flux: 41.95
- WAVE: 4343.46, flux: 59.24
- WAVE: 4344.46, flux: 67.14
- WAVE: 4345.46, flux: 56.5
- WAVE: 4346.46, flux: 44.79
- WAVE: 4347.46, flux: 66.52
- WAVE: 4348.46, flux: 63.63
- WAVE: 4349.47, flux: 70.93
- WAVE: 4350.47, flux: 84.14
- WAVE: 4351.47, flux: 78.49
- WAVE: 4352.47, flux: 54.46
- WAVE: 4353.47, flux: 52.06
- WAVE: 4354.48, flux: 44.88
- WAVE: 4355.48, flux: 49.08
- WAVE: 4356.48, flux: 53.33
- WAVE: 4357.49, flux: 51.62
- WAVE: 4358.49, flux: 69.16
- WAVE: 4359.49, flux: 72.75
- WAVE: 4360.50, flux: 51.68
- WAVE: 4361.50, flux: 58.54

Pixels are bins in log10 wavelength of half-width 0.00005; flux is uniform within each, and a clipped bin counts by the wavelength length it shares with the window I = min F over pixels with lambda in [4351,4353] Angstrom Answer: 54.46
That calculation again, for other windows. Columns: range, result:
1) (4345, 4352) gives 44.79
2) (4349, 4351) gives 70.93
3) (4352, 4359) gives 44.88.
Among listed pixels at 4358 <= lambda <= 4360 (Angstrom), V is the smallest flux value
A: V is 69.16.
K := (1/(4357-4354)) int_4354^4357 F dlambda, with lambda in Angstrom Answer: 49.1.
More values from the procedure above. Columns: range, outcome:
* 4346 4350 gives 61.7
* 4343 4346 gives 60.8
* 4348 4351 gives 73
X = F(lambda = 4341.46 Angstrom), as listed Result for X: 51.25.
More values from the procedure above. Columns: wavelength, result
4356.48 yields 53.33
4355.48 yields 49.08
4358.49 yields 69.16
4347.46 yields 66.52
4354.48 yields 44.88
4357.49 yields 51.62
